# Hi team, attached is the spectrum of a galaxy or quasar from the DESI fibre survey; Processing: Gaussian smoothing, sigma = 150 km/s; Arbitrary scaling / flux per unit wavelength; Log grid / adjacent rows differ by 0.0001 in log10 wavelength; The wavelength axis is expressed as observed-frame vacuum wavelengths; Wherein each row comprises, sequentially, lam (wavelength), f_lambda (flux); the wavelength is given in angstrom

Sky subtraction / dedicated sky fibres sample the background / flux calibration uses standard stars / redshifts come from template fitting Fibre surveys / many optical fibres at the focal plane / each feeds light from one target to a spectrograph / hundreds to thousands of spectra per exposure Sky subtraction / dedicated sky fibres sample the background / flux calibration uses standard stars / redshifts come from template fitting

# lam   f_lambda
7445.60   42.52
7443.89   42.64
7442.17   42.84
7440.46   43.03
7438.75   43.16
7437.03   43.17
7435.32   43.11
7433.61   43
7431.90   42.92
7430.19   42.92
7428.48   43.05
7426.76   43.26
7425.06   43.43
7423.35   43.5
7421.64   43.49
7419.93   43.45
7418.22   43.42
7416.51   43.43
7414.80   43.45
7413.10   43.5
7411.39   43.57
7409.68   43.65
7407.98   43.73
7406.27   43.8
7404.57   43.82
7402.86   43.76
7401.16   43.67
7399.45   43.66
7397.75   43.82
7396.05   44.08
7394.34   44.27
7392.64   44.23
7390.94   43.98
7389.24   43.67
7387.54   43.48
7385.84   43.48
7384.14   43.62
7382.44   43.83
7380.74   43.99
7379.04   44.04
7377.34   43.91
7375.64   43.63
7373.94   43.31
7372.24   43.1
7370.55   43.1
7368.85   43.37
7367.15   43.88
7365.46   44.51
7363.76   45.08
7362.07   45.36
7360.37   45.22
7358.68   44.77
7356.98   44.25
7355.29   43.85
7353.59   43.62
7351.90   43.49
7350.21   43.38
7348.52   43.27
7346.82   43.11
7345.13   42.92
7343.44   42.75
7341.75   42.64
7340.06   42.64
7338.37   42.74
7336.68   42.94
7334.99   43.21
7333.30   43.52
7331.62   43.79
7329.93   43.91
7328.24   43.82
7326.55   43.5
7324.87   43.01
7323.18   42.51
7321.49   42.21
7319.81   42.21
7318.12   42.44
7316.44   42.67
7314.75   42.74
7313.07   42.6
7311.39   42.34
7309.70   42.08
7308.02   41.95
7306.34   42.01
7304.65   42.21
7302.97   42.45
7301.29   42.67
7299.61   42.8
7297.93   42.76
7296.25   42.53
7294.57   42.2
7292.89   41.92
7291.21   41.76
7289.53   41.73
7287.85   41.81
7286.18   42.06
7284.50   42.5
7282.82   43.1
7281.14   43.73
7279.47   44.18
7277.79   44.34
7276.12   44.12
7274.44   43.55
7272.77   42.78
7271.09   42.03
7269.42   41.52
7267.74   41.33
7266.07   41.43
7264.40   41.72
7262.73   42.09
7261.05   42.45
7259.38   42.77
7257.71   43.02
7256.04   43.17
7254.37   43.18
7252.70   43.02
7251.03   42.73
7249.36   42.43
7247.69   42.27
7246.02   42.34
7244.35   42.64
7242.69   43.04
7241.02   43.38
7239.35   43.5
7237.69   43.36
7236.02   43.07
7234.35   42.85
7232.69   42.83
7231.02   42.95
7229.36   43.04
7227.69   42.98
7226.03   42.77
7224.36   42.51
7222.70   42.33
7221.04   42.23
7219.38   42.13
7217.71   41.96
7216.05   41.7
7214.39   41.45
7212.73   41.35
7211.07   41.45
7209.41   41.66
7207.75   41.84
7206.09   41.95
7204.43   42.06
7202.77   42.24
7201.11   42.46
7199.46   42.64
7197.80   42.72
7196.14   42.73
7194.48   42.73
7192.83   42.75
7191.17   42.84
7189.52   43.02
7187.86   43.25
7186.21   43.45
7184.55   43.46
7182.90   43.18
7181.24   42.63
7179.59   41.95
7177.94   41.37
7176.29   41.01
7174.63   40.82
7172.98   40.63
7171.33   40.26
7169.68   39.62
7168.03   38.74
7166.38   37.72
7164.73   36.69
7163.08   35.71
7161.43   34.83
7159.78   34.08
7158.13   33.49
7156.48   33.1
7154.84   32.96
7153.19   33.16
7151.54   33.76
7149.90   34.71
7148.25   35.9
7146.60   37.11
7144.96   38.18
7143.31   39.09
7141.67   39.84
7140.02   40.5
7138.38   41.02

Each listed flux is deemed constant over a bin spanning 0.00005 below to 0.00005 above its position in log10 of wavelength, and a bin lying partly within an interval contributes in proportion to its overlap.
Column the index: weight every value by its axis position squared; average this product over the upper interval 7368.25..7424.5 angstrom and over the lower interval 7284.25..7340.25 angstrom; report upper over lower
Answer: 1.0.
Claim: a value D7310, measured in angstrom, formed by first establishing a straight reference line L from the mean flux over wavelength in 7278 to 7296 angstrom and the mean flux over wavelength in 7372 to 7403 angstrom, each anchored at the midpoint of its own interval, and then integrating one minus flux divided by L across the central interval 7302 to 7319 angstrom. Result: 0.2 angstrom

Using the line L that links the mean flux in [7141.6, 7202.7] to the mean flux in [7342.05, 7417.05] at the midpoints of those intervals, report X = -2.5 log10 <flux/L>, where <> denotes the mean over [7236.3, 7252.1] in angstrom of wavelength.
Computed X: -0.05 mag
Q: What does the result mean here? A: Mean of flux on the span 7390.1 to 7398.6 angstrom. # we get 44.1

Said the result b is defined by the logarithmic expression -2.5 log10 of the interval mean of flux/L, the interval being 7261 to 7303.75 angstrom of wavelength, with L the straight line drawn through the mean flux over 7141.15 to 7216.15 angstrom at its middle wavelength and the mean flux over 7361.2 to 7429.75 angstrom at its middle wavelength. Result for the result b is -0.02 mag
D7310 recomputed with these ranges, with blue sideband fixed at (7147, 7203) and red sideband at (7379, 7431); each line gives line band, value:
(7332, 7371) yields -0.9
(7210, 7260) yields -2.6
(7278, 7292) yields -0.4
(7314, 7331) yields -0.3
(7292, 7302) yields -0.2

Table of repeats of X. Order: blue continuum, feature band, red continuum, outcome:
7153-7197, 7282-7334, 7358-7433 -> -0.01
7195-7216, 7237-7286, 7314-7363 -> -0.01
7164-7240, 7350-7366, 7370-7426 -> -0.03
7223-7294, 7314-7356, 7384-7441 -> 0.00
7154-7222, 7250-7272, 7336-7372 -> -0.01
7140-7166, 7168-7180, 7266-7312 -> -0.11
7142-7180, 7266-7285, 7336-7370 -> -0.05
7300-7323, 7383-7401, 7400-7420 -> -0.01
